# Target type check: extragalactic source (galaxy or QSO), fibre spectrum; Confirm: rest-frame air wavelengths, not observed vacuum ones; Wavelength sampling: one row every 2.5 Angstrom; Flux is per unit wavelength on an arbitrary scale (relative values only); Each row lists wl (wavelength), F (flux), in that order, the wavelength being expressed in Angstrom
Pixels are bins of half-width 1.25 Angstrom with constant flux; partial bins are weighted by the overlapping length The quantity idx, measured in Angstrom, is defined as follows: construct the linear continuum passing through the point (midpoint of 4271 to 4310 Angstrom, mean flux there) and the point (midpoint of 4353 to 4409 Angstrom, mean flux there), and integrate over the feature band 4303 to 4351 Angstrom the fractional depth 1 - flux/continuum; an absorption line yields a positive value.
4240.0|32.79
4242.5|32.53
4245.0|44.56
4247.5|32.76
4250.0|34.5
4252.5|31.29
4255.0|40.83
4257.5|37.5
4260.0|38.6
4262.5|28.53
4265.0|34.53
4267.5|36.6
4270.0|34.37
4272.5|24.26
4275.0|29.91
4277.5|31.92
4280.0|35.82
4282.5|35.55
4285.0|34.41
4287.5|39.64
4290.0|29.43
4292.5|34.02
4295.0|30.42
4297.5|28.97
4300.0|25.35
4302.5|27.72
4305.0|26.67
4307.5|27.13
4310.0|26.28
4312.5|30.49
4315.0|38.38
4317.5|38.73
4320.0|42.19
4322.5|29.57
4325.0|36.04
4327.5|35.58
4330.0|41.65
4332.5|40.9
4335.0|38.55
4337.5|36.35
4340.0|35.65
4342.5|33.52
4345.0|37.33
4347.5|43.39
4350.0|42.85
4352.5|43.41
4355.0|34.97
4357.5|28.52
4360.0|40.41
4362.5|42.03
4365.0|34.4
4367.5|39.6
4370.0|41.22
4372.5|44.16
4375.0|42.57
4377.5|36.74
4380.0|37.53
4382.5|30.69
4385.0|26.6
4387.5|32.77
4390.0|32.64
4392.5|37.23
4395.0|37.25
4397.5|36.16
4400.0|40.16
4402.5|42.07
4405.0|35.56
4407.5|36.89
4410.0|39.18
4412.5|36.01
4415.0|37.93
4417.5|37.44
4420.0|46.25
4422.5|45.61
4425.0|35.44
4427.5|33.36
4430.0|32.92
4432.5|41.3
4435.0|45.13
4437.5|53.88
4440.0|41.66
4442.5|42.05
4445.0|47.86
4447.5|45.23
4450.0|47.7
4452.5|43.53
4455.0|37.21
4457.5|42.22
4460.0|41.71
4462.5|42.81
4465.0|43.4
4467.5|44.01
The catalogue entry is -3.5 Angstrom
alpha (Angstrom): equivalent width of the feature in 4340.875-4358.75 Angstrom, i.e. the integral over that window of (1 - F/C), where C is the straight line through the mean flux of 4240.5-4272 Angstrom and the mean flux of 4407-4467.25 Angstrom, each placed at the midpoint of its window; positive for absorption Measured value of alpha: 0.4 Angstrom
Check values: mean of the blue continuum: 35.2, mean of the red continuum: 41.6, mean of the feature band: 37.7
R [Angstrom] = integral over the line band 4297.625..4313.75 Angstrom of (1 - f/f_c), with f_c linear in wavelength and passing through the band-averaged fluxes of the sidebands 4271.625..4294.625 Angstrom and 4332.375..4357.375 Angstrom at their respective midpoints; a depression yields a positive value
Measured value 3.4 Angstrom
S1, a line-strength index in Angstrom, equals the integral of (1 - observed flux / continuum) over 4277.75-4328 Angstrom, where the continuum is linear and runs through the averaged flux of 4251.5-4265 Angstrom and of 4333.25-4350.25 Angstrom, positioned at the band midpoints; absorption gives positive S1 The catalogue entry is 5.8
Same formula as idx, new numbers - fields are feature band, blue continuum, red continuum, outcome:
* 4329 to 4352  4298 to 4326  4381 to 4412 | -4.25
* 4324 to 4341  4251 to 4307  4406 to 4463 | -1.11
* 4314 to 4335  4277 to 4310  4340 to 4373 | -1.86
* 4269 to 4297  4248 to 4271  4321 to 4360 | 2.49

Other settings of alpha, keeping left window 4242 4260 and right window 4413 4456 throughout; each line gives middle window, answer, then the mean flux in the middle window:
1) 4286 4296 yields 1.1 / 33.5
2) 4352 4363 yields 0.7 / 37.2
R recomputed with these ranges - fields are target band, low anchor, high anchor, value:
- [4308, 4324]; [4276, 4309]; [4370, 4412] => -0.7 Angstrom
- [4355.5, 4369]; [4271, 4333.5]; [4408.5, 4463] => -0.1 Angstrom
